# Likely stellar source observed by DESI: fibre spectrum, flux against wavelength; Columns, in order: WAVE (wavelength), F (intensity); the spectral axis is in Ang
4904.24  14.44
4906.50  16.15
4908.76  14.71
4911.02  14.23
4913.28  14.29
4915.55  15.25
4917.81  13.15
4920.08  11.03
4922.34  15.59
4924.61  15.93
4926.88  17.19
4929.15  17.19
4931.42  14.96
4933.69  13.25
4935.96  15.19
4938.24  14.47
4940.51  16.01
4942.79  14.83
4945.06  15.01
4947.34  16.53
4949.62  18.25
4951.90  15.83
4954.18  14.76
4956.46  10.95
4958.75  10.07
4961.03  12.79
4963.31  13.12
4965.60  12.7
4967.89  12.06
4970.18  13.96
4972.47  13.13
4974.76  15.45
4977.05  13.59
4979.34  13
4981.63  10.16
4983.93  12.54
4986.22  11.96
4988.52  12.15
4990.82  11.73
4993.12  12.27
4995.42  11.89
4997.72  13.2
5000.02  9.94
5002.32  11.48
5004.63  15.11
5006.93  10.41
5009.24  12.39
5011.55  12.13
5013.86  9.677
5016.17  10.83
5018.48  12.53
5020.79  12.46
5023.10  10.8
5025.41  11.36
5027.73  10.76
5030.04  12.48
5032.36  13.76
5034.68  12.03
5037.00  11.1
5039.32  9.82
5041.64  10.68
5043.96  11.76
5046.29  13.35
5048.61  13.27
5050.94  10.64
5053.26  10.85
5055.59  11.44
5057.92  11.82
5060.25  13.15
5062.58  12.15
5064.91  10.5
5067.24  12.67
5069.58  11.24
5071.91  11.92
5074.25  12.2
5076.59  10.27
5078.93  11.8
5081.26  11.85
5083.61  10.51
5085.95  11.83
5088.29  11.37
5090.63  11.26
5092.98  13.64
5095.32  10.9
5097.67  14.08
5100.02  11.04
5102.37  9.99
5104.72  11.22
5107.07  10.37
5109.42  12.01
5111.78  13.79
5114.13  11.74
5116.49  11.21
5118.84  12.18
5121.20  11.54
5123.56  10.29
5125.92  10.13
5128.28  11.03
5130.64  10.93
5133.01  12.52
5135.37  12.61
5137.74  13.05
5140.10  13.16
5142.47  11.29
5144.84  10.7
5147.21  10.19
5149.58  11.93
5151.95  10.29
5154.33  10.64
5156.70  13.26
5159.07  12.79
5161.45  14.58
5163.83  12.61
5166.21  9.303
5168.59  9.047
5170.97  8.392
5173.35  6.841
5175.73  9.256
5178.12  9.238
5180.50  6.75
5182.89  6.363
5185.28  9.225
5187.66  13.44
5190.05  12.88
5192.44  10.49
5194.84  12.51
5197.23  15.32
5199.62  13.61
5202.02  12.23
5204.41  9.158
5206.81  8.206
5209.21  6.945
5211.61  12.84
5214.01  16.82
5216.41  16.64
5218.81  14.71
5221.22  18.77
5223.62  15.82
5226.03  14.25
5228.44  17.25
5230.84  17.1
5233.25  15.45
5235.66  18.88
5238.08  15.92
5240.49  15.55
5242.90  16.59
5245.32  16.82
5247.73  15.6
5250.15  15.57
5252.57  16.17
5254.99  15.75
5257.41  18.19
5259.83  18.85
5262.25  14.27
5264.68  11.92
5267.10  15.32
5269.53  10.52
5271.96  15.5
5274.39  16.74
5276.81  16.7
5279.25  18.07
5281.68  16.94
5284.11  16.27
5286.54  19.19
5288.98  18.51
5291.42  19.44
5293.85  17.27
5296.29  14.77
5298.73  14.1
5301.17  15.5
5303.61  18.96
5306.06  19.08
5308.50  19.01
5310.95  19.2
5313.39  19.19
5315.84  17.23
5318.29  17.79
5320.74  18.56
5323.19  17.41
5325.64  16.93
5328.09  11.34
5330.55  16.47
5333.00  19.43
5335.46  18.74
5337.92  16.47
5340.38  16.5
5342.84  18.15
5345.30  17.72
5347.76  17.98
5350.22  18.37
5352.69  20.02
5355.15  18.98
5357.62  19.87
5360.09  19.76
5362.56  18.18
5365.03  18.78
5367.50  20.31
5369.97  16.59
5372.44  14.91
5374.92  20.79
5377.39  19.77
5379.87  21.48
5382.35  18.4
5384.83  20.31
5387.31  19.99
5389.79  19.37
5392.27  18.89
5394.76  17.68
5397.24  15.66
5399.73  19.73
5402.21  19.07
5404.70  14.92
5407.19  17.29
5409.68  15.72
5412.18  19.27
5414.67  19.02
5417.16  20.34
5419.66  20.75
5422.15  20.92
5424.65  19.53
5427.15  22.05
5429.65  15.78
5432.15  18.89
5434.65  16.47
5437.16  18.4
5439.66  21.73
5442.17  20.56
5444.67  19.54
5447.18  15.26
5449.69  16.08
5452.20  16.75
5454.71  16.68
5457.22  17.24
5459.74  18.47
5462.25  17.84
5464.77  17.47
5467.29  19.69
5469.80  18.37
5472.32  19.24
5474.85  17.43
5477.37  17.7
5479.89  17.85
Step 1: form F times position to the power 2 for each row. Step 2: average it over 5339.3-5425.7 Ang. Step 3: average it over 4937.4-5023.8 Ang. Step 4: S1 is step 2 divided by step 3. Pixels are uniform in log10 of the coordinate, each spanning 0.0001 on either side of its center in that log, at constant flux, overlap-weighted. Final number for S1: 1.7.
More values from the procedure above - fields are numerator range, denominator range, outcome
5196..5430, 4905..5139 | 1.53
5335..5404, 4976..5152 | 1.79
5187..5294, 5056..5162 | 1.37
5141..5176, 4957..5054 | 0.95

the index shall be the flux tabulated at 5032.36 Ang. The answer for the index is 13.76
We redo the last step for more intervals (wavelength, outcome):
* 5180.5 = 6.75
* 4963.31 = 13.12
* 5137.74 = 13.05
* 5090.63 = 11.26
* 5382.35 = 18.4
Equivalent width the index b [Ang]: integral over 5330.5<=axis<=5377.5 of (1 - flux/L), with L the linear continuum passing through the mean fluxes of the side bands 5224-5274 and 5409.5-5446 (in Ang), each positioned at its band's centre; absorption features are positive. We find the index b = -1.4 Ang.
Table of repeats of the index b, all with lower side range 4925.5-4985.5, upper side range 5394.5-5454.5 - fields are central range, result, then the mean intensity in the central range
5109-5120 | 2.4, 12.2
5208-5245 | 2.2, 15.6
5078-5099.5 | 4.8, 11.9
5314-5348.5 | 0.6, 17.2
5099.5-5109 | 2.9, 10.7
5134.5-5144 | 2.0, 12.5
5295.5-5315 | -0.3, 17.5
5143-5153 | 3.2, 10.8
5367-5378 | -0.2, 18.3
